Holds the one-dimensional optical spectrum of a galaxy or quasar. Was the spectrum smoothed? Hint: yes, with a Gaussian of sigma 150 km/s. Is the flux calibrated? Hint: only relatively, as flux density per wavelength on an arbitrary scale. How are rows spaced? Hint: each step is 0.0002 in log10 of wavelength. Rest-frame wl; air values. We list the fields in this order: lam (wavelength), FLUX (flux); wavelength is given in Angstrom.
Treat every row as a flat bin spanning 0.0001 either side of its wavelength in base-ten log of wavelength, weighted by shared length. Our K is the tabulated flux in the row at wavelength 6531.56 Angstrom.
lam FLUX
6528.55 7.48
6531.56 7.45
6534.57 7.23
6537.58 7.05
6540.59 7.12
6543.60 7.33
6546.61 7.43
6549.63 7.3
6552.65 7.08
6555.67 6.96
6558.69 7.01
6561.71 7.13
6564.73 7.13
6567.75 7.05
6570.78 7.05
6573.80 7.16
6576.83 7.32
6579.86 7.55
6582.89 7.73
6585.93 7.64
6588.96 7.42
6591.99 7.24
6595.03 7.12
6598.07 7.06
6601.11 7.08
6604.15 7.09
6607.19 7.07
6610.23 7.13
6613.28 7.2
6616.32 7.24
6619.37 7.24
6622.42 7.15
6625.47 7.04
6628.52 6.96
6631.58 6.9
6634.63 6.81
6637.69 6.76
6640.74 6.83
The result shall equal 7.45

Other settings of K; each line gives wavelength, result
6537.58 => 7.05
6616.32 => 7.24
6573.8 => 7.16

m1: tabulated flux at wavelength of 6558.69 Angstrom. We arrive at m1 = 7.01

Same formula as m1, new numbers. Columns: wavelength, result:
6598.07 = 7.06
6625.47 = 7.04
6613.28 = 7.2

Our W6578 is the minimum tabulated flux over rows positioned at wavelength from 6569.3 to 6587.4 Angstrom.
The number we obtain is 7.05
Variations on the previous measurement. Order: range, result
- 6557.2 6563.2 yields 7.01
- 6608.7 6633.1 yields 6.9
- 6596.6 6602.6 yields 7.06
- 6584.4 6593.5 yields 7.24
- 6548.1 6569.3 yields 6.96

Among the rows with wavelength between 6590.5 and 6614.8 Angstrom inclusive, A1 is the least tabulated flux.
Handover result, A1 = 7.06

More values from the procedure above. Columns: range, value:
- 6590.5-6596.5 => 7.12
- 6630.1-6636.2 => 6.81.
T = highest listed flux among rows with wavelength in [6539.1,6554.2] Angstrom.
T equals 7.43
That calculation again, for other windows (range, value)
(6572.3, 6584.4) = 7.73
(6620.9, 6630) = 7.15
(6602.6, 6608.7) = 7.09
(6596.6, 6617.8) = 7.24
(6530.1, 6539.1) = 7.45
